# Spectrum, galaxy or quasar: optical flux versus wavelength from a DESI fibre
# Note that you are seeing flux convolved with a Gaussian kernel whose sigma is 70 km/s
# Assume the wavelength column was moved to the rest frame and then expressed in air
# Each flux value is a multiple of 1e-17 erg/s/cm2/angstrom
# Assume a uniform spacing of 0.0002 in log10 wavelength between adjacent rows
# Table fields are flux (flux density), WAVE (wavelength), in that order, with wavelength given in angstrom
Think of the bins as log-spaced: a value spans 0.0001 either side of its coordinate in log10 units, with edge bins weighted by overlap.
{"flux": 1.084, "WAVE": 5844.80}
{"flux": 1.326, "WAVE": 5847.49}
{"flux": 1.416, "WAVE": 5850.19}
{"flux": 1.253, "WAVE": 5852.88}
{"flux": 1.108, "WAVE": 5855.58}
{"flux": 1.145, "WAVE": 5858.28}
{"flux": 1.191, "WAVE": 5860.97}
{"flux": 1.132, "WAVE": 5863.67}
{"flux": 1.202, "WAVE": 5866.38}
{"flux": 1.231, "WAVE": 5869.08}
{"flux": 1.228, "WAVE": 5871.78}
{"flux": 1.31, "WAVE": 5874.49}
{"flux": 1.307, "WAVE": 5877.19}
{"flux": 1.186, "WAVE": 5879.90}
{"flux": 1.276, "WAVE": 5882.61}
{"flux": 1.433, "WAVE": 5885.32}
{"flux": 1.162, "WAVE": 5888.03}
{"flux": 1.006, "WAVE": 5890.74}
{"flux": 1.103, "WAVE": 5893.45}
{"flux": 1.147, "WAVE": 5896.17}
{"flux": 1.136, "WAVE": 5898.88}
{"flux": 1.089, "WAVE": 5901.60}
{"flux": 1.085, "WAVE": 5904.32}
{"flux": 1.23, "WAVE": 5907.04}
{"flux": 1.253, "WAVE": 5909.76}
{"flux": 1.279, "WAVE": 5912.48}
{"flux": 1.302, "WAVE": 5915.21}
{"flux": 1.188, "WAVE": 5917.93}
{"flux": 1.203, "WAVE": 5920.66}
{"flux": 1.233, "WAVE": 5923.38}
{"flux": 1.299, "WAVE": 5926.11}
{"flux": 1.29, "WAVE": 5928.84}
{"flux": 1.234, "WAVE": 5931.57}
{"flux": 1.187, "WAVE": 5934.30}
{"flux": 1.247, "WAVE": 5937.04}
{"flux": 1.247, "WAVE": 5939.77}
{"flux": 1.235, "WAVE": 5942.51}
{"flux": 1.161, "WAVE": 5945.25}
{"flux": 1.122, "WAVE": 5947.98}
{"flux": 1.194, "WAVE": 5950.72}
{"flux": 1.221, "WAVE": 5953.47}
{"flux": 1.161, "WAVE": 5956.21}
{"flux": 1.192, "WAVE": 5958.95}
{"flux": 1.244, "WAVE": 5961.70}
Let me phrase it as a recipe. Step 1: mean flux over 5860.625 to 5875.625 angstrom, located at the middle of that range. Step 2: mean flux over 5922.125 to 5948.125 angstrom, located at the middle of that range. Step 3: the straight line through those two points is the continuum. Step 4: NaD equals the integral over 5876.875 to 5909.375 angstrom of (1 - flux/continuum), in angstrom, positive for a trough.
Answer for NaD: 1.1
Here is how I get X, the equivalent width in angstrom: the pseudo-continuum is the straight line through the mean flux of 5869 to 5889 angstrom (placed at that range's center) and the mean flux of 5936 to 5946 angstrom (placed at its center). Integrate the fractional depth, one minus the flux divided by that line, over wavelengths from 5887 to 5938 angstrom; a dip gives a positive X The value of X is 2.15 angstrom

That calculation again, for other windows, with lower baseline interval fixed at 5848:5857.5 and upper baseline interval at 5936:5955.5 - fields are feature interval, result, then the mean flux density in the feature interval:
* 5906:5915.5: -0.3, 1.26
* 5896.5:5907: 0.9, 1.12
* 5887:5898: 1.2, 1.1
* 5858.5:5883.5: 0.4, 1.22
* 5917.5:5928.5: -0.2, 1.24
